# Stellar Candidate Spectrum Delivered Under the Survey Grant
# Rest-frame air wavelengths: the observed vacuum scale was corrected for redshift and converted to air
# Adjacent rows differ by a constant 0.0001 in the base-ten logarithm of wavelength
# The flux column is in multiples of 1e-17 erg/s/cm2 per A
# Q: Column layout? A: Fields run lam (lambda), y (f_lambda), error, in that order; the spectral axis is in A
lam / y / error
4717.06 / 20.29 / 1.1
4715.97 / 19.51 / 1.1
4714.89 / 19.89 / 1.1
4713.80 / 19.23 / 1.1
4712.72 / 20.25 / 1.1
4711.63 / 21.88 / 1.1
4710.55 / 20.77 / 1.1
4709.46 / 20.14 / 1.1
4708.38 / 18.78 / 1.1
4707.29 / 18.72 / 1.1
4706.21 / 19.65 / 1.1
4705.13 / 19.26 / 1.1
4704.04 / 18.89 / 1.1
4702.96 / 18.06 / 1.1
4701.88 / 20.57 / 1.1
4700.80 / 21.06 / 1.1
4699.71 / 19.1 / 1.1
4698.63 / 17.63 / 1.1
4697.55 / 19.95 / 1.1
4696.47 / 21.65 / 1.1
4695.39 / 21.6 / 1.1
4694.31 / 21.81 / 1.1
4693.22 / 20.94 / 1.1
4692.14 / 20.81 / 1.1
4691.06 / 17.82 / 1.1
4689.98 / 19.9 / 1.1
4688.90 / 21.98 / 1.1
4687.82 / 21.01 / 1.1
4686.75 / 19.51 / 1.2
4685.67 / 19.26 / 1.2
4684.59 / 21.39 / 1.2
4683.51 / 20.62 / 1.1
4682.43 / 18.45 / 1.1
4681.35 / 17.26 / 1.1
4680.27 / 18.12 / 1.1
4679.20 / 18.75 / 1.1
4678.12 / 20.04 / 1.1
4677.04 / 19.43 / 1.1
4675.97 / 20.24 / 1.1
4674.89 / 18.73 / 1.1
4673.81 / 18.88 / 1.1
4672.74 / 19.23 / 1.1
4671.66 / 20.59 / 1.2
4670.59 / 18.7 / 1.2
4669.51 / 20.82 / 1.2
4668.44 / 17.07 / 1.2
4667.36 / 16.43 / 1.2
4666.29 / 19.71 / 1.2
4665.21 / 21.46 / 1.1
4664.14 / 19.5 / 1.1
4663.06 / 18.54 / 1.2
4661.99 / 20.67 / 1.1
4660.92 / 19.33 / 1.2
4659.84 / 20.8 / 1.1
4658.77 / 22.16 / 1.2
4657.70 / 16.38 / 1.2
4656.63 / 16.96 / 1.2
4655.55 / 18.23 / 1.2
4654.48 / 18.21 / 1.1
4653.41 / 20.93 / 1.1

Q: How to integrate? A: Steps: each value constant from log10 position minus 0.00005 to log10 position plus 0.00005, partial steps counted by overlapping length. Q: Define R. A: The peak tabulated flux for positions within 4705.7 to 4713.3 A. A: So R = 21.88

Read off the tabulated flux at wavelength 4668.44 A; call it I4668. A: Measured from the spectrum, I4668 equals 17.07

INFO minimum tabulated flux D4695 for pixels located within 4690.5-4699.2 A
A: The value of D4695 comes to 17.63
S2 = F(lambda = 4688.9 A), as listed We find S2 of 21.98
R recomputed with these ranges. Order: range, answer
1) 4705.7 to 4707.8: 19.65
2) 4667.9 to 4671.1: 20.82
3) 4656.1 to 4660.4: 22.16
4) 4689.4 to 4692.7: 20.81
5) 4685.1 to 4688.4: 21.01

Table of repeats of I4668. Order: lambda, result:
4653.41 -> 20.93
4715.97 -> 19.51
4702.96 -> 18.06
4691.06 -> 17.82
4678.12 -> 20.04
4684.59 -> 21.39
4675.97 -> 20.24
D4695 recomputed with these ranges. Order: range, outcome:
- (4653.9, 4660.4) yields 16.38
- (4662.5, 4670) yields 16.43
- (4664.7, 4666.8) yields 19.71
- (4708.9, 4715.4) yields 19.23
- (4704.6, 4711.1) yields 18.72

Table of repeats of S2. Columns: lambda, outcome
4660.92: 19.33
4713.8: 19.23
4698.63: 17.63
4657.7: 16.38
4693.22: 20.94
